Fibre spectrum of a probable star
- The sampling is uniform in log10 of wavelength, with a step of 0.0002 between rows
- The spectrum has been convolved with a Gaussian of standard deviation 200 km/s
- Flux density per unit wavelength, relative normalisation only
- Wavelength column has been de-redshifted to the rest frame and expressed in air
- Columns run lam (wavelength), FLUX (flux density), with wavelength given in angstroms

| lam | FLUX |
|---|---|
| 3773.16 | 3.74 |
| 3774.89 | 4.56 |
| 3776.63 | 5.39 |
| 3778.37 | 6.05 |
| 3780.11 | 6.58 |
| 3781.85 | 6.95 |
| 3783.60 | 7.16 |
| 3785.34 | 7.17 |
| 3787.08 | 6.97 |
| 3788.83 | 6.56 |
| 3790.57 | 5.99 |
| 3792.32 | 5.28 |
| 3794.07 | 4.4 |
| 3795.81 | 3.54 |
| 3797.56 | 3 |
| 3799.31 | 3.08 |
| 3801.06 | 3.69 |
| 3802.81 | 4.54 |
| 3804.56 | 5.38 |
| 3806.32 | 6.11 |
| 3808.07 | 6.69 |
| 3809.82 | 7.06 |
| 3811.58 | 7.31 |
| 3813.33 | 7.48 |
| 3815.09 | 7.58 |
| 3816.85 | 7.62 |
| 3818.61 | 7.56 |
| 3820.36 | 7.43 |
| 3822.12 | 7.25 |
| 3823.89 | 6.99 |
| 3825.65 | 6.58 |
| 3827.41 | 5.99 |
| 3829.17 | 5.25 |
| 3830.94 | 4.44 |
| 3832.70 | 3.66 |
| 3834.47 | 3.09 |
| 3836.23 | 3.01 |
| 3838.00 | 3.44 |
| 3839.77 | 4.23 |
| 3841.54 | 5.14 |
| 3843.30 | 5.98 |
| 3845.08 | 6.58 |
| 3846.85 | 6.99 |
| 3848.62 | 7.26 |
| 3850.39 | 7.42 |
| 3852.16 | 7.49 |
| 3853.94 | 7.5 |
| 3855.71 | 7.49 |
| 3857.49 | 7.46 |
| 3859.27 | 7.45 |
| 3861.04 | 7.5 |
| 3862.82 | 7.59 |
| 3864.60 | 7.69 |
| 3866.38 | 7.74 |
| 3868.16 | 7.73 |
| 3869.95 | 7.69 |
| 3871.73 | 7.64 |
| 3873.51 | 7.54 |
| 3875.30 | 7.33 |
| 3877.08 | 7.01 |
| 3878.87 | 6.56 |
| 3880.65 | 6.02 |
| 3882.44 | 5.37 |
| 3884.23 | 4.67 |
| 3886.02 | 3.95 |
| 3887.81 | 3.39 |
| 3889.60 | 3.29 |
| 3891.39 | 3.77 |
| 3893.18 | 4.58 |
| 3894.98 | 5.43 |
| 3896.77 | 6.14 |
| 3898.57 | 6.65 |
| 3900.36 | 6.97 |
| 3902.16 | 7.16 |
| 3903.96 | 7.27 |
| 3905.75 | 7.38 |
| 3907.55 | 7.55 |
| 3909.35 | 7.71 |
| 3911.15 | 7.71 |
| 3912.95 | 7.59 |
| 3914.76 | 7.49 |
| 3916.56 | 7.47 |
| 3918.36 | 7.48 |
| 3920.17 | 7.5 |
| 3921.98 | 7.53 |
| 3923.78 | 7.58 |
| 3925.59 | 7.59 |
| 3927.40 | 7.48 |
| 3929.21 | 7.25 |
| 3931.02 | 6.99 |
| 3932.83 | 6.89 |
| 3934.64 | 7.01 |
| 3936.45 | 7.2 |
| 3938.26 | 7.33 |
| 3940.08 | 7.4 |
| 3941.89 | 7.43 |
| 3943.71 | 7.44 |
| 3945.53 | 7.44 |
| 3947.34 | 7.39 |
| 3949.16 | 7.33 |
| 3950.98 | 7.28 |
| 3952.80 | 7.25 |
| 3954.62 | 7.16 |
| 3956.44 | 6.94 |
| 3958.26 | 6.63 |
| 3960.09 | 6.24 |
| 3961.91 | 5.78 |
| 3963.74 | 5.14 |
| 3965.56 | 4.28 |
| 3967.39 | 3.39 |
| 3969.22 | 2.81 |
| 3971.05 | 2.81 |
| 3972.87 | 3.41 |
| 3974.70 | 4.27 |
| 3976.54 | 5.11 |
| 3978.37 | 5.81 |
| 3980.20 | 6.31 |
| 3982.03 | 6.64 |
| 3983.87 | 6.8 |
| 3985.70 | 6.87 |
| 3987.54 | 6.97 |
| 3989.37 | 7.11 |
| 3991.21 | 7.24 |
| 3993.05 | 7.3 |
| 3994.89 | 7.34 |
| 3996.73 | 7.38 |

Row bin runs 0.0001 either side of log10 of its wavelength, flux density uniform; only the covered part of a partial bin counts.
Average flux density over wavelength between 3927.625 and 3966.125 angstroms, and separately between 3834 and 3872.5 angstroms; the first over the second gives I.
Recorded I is 1.04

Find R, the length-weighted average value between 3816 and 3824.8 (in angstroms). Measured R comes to 7.37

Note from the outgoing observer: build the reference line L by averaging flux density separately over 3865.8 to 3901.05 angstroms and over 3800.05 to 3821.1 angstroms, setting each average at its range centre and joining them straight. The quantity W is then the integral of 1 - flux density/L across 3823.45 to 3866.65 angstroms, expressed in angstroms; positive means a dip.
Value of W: 0.7 angstroms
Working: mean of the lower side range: 6.51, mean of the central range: 6.13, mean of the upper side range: 5.95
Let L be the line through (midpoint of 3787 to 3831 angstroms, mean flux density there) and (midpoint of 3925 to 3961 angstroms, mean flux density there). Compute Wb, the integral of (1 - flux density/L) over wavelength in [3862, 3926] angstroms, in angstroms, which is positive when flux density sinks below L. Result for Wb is 0.65 angstroms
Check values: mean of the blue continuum 5.92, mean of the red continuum 7.18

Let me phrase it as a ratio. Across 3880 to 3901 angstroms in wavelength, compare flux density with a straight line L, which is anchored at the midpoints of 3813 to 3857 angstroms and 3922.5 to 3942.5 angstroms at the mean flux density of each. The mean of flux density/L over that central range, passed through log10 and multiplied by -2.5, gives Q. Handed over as 0.34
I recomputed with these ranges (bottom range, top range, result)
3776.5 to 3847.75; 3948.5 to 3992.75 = 1.02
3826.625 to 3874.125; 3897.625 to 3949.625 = 1.16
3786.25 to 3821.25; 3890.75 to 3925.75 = 1.18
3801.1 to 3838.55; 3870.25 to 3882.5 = 1.17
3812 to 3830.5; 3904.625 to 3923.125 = 1.09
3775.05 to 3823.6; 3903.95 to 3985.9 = 1.09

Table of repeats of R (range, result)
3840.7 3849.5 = 6.4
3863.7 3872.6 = 7.69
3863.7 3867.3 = 7.72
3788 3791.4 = 6.28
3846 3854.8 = 7.34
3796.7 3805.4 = 3.93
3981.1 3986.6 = 6.77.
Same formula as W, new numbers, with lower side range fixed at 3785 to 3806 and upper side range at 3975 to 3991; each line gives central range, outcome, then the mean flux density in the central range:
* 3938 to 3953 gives -3.1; 7.37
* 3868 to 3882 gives -3.9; 7.1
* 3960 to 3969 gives 2.3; 4.68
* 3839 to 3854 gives -3.2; 6.48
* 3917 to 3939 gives -5.0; 7.32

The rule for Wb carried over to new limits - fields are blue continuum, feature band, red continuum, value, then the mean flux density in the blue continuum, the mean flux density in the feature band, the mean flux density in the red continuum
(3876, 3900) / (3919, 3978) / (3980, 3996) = -1.29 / 5.2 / 6.35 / 6.99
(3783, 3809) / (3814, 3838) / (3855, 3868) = 1.74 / 5.29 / 5.8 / 7.57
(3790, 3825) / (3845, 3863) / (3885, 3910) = -4.69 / 5.9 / 7.37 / 5.78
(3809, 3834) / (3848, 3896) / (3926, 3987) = -0.25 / 6.52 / 6.46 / 6.24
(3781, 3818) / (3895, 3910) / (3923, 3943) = -0.06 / 5.89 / 7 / 7.28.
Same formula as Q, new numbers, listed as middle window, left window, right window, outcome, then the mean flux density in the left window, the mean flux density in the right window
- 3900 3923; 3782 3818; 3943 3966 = -0.16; 5.87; 6.68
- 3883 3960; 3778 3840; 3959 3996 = -0.20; 5.71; 5.6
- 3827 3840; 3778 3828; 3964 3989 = 0.42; 6.14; 5.09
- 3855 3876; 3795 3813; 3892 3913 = -0.23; 5.12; 6.78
